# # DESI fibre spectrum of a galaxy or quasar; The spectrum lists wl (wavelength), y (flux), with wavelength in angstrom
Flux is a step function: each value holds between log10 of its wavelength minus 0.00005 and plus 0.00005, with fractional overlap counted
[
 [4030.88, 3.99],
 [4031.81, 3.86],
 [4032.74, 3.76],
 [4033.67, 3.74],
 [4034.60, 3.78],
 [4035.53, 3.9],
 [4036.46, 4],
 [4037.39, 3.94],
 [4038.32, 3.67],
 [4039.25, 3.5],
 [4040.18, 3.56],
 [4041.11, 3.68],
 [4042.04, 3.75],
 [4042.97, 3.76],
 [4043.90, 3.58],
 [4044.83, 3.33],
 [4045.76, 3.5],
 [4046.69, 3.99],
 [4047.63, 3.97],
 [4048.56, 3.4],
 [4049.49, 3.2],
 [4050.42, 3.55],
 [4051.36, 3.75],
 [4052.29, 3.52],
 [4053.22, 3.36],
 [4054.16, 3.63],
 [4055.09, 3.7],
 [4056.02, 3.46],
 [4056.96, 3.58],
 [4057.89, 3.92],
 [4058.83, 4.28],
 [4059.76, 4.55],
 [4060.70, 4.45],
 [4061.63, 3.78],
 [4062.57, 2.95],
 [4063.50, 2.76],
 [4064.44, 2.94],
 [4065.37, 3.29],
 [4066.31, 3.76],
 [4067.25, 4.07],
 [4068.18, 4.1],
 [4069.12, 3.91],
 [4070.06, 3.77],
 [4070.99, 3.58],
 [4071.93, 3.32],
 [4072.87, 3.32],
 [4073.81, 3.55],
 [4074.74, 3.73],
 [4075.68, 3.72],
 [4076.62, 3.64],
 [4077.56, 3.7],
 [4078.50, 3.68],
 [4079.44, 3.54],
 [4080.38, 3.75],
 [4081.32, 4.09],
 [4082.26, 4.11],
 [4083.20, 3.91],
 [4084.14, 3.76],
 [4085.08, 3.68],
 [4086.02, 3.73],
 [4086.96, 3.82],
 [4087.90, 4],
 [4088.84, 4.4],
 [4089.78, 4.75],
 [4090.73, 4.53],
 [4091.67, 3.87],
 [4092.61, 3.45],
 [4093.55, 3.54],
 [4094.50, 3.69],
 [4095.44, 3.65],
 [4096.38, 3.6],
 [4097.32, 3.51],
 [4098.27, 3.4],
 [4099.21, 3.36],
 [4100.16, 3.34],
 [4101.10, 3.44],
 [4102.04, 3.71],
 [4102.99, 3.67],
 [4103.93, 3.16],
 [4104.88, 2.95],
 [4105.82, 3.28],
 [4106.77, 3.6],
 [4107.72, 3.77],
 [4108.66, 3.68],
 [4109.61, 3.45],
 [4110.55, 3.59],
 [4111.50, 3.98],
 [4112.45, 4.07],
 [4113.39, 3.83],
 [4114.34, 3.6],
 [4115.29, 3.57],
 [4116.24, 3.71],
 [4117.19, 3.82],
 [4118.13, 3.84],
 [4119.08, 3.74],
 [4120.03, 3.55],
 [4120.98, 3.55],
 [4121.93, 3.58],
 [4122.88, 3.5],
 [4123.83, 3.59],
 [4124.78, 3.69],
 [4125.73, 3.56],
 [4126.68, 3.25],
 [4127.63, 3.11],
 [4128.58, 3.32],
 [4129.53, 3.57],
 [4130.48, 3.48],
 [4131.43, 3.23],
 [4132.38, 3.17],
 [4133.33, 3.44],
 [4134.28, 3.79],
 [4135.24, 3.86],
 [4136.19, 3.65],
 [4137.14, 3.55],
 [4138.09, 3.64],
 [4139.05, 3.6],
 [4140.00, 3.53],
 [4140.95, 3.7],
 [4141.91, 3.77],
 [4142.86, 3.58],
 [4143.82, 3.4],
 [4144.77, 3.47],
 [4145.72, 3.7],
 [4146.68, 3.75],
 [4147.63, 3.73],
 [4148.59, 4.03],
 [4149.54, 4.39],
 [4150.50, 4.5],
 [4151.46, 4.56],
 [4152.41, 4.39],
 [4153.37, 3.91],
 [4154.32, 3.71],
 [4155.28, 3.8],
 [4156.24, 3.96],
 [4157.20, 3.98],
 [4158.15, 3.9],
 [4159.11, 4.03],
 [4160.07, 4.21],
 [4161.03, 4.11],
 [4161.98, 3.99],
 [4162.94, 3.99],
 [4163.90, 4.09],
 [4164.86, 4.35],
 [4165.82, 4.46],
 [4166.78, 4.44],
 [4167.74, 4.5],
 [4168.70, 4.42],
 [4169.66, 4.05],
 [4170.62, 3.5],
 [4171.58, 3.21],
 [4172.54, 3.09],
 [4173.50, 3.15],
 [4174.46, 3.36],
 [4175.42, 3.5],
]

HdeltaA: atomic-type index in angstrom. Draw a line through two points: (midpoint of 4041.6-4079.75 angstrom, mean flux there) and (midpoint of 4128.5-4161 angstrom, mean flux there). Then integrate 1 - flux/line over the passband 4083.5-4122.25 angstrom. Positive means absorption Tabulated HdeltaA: 0.2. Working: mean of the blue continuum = 3.64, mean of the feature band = 3.69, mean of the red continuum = 3.78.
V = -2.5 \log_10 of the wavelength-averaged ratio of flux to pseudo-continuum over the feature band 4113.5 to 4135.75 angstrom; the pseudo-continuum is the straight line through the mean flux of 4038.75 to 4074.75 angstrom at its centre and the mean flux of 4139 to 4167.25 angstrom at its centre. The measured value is 0.10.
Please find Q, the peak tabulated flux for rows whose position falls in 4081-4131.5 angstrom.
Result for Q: 4.75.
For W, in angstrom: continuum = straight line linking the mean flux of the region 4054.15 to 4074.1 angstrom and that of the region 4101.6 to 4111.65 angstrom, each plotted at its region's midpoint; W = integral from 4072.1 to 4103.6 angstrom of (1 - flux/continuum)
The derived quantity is -1.4 angstrom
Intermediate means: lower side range 3.67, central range 3.74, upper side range 3.51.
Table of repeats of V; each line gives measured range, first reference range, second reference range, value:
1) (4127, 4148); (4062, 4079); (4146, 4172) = 0.12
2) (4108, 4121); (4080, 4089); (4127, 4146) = -0.01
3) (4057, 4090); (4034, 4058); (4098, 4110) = -0.06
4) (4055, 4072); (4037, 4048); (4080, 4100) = 0.01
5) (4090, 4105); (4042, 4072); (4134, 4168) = 0.06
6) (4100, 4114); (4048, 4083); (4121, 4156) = 0.03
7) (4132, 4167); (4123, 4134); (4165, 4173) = -0.05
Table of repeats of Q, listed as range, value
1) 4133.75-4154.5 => 4.56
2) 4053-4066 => 4.55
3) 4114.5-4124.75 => 3.84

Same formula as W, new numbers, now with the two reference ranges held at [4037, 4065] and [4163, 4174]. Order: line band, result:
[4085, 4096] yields -0.6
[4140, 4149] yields 0.5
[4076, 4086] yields -0.2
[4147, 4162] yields -0.7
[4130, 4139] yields 0.7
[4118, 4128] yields 0.7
